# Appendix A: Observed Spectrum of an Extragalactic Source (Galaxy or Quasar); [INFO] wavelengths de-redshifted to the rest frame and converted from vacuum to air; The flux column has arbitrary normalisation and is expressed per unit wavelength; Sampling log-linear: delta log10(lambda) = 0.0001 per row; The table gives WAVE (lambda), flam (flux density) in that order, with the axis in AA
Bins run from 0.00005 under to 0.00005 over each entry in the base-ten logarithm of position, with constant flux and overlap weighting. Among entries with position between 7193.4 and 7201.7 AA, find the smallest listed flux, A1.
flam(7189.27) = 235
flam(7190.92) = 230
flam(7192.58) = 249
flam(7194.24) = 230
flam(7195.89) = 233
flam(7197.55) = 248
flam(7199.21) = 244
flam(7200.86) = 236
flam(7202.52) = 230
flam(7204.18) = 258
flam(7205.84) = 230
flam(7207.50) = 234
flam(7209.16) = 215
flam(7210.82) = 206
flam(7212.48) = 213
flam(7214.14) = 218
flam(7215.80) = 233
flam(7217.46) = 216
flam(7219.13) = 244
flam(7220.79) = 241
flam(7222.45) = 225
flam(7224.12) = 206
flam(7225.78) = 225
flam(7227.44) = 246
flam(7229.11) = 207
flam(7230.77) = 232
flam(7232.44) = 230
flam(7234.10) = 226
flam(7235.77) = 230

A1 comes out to 230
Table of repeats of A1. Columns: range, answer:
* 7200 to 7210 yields 215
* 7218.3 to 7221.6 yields 241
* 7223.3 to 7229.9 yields 206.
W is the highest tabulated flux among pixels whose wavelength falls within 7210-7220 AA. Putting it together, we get 244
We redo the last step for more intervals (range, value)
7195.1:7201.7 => 248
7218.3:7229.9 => 246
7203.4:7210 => 258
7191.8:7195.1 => 249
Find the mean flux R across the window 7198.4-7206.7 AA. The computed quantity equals 240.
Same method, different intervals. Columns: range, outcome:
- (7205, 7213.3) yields 220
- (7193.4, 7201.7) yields 238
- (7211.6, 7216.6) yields 221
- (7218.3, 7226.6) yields 228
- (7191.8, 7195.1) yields 240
